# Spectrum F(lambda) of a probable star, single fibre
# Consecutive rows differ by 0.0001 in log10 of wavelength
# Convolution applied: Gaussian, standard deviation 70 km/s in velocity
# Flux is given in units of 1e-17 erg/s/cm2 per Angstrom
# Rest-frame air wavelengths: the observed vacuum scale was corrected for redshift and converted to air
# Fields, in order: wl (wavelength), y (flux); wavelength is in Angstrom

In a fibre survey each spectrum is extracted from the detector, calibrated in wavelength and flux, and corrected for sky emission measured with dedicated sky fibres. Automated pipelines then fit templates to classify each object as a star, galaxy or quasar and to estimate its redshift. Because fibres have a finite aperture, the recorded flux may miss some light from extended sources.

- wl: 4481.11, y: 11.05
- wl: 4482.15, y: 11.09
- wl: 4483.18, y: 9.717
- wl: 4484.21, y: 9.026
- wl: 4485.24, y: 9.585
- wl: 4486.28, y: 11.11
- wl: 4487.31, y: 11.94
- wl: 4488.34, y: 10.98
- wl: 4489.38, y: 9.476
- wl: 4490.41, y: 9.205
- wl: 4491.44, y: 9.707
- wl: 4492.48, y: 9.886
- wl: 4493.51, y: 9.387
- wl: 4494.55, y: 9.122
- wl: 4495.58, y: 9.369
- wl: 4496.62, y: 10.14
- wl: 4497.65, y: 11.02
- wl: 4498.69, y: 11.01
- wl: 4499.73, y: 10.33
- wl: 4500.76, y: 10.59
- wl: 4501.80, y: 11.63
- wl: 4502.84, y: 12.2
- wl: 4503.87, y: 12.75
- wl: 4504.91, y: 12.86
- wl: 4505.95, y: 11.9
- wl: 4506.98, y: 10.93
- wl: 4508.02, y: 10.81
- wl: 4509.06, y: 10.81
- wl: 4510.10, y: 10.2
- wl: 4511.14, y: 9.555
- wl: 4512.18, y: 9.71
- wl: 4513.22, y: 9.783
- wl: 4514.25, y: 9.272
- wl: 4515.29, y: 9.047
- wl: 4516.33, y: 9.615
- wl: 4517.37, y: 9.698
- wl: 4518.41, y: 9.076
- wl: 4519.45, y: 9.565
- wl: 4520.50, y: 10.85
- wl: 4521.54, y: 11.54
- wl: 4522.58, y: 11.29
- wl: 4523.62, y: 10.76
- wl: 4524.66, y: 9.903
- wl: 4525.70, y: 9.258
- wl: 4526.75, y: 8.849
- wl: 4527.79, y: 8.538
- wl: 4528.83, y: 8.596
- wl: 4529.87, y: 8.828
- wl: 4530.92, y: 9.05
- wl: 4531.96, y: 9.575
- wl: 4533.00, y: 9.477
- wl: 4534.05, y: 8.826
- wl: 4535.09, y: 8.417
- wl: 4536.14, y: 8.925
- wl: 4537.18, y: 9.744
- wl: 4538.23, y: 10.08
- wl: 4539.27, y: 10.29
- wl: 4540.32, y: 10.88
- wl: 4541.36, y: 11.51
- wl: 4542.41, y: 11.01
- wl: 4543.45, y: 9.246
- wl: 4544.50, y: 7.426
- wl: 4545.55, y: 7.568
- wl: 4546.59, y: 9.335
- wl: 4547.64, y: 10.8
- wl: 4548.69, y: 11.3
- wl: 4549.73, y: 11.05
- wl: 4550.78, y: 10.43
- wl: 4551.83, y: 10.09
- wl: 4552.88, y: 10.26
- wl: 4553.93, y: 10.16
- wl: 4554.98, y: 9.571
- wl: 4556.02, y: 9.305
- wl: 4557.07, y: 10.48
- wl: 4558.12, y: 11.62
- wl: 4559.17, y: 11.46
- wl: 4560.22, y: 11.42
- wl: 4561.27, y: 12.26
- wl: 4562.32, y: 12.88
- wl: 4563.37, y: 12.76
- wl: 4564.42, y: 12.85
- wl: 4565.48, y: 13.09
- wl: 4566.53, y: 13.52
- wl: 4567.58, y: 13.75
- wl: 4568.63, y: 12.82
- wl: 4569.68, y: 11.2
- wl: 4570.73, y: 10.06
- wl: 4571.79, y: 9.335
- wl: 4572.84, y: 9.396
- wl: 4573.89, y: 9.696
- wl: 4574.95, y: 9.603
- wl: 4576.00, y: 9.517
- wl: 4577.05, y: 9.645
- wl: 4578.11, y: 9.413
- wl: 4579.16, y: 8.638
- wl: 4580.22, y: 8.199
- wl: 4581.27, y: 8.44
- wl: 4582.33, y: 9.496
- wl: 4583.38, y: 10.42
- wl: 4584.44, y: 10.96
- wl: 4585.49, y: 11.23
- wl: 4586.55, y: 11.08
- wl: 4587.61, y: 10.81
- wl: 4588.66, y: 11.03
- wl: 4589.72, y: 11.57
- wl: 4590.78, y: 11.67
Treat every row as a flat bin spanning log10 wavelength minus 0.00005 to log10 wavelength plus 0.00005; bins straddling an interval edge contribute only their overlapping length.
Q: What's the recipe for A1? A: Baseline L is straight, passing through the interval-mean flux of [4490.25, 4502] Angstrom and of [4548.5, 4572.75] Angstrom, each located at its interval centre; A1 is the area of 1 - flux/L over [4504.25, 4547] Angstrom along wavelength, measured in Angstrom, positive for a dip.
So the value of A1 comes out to 3.31 Angstrom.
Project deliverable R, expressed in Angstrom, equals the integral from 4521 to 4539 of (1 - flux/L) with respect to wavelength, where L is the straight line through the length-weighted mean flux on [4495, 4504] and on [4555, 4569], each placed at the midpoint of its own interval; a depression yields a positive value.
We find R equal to 3.1 Angstrom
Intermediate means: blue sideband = 10.9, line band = 9.52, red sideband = 12.1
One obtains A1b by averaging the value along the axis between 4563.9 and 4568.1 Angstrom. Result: 13.3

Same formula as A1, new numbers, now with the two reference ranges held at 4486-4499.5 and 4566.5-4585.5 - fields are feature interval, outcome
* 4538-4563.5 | -0.8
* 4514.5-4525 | 0.1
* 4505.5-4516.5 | 0.0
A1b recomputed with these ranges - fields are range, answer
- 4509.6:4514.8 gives 9.71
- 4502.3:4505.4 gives 12.6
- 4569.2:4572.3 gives 10.2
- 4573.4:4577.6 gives 9.6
